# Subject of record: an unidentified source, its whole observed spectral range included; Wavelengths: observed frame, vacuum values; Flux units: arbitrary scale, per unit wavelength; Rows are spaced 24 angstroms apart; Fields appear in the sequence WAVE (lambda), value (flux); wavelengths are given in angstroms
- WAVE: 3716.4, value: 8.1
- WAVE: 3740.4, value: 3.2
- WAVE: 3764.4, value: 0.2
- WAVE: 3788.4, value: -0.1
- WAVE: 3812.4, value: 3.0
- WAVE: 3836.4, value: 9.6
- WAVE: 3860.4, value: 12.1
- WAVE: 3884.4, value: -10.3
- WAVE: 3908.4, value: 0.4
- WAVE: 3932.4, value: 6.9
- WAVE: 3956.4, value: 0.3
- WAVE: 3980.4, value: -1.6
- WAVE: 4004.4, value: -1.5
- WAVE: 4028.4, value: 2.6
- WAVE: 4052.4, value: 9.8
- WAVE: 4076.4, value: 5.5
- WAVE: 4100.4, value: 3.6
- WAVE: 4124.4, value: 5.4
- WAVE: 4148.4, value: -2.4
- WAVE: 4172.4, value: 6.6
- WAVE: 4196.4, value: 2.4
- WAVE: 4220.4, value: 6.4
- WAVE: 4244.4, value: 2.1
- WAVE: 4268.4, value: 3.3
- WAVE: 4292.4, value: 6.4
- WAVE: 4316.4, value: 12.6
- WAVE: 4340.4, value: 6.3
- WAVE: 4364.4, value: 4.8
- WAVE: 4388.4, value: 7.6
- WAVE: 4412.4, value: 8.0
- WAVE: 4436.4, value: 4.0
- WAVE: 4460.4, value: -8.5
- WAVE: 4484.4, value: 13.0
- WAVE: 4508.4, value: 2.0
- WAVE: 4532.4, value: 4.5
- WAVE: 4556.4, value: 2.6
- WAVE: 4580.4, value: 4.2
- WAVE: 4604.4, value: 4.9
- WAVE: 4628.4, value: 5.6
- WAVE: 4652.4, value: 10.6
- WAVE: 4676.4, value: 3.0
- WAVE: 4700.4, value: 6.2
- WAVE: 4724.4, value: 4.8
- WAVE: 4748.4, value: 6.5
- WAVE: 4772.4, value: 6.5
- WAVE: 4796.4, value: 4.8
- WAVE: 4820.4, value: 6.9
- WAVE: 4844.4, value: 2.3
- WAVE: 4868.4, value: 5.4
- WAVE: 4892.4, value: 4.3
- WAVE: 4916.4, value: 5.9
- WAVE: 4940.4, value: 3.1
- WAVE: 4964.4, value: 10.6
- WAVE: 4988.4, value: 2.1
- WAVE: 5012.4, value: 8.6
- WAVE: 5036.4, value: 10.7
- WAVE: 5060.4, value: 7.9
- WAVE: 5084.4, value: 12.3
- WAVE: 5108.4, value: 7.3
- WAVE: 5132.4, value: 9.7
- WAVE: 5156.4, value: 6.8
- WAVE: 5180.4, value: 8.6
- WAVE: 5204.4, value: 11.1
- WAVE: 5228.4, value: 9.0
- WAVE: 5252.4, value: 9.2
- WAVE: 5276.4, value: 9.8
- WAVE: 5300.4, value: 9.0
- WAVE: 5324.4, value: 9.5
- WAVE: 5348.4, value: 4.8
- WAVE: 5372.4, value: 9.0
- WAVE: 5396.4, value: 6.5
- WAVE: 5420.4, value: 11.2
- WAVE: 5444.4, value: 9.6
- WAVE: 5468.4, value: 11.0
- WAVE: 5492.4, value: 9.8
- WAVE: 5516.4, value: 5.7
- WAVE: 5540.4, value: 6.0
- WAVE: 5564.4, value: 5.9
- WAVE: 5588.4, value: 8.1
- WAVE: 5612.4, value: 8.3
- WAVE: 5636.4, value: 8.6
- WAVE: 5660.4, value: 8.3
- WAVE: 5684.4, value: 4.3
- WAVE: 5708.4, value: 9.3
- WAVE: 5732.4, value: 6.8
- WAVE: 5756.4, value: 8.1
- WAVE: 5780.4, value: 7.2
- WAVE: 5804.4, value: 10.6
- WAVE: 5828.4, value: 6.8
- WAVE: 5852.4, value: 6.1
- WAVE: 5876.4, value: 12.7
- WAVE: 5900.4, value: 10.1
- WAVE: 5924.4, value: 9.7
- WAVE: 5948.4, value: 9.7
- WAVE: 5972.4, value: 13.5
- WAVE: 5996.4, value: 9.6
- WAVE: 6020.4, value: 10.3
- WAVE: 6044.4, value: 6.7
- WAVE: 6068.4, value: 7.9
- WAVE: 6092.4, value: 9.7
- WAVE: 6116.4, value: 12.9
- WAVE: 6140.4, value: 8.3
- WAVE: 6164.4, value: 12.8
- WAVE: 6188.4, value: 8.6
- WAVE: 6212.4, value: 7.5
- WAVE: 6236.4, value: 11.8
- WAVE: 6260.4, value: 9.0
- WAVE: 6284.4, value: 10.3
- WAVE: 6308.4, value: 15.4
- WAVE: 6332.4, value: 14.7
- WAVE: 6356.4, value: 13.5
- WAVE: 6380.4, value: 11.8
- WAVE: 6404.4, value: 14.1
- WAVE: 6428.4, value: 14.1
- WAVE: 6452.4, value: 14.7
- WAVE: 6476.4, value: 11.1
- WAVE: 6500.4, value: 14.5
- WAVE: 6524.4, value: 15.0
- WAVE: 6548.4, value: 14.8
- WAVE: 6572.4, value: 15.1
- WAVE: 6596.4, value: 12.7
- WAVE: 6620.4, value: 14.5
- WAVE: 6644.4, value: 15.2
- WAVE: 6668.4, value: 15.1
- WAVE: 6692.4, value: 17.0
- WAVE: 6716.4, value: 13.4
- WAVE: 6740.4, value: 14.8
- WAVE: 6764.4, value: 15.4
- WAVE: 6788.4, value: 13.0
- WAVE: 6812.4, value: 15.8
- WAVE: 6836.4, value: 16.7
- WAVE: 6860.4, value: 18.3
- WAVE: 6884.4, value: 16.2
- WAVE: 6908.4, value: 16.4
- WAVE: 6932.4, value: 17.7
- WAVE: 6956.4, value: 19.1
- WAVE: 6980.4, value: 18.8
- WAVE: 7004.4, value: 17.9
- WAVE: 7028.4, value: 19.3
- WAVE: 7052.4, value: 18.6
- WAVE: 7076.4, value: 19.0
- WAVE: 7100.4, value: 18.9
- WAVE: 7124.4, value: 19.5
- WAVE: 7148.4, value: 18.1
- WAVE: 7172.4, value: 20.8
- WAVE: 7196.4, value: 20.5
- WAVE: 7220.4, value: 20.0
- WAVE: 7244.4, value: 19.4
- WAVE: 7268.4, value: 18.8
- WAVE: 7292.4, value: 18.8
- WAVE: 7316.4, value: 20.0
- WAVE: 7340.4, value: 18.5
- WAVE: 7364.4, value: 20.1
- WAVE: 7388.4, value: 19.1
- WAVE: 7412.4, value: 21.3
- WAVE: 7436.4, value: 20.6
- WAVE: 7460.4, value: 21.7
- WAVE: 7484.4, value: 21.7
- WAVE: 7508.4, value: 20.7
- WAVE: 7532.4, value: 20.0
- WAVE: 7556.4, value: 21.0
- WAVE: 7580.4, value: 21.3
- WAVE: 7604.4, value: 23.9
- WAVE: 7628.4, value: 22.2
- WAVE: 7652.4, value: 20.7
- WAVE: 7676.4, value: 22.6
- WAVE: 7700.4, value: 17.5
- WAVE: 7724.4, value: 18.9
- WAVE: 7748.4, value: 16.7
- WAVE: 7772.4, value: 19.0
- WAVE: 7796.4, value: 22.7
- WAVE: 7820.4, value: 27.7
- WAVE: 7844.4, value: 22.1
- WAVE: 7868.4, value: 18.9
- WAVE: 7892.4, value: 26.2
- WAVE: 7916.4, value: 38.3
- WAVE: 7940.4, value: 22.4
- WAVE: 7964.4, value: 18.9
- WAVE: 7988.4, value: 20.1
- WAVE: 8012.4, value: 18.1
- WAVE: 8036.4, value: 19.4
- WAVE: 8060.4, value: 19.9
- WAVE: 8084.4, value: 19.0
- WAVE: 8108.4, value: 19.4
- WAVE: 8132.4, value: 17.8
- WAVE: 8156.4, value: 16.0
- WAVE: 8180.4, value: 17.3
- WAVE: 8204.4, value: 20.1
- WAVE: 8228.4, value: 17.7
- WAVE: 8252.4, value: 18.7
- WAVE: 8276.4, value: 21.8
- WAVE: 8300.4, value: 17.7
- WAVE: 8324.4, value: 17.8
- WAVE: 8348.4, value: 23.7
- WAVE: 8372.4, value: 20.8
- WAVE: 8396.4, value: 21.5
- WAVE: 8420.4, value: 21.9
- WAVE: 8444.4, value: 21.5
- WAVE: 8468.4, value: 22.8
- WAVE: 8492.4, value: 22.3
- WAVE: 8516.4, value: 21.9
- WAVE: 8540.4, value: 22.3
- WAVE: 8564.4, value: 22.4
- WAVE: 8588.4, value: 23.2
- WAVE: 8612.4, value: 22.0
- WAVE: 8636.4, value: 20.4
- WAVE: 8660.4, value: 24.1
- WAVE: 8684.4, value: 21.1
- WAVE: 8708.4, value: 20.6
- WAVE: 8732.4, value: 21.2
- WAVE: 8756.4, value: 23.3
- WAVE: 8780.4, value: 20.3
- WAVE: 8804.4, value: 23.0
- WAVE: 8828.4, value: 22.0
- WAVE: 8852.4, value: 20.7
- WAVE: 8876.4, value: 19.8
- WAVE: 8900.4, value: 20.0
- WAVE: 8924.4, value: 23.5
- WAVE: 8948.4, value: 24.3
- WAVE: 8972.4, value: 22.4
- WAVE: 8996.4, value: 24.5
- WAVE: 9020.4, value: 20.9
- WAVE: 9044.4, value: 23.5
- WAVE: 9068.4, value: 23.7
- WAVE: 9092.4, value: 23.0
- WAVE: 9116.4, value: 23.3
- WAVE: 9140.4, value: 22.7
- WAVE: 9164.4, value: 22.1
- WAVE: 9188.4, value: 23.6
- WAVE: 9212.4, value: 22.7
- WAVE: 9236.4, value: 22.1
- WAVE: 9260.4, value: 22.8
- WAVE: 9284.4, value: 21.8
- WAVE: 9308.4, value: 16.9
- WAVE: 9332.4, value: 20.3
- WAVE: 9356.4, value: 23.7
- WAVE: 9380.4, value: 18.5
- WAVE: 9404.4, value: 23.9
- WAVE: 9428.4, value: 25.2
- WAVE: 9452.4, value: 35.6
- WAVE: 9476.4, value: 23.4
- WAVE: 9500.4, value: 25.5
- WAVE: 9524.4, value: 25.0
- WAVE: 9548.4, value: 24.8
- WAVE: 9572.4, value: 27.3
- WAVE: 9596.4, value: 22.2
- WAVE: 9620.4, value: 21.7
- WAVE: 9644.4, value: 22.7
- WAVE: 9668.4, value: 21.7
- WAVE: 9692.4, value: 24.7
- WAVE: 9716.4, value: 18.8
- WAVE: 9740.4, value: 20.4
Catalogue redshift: 0.58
